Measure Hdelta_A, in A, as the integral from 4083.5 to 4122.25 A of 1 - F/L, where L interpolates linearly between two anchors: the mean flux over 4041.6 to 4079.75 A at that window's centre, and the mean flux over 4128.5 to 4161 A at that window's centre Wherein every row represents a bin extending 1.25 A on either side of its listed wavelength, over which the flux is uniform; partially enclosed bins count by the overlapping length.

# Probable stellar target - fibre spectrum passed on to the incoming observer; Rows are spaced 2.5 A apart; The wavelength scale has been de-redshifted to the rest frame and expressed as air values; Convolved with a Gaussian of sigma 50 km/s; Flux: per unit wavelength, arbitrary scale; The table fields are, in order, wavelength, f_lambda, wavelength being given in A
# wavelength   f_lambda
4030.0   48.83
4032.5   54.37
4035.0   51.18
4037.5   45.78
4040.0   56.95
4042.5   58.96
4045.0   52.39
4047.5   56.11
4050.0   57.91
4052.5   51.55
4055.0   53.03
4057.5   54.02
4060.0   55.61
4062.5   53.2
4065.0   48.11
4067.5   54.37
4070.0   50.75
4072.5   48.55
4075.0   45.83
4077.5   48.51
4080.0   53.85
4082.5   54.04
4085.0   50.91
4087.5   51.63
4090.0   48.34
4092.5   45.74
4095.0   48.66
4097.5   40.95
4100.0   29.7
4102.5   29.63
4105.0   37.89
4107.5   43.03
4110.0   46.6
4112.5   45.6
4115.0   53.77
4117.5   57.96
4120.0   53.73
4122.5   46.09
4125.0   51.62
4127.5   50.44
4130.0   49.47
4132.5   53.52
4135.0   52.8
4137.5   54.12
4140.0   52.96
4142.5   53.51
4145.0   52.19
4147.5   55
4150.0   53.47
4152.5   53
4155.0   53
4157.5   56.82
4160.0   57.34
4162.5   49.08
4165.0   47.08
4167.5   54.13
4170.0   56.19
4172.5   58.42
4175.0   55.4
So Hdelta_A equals 5.4 A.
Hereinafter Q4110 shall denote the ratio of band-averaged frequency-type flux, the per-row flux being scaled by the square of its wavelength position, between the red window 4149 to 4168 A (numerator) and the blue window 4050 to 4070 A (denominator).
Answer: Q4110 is 1.05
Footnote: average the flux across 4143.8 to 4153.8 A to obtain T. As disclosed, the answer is 53.4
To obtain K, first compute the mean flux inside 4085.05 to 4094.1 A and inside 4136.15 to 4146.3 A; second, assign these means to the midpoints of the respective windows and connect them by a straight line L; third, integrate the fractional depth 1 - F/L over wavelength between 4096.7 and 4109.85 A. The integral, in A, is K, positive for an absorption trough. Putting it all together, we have 3.44 A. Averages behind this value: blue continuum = 48.9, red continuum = 53.2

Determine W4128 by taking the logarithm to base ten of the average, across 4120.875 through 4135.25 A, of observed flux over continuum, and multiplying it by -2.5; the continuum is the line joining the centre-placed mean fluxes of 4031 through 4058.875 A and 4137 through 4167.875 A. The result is 0.06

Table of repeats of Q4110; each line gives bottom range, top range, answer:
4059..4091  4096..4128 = 0.90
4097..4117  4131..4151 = 1.31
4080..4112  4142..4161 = 1.26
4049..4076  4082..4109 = 0.85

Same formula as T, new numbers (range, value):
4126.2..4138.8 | 52.1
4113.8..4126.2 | 52.6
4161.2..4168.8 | 50.2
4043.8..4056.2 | 54.2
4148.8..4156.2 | 53.2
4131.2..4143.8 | 53.4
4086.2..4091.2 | 50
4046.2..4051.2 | 57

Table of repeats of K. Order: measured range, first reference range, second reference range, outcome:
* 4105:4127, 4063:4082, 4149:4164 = 1.23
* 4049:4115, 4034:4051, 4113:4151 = 6.69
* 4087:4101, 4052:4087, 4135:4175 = 2.19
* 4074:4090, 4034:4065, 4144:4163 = 0.92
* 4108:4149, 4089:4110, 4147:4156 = -3.34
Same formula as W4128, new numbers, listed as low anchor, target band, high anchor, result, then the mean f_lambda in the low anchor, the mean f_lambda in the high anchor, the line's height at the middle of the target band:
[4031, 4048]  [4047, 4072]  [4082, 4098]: -0.03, 53.5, 48.7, 51.6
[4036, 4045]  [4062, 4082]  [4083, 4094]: 0.01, 53.6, 49.5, 50.9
